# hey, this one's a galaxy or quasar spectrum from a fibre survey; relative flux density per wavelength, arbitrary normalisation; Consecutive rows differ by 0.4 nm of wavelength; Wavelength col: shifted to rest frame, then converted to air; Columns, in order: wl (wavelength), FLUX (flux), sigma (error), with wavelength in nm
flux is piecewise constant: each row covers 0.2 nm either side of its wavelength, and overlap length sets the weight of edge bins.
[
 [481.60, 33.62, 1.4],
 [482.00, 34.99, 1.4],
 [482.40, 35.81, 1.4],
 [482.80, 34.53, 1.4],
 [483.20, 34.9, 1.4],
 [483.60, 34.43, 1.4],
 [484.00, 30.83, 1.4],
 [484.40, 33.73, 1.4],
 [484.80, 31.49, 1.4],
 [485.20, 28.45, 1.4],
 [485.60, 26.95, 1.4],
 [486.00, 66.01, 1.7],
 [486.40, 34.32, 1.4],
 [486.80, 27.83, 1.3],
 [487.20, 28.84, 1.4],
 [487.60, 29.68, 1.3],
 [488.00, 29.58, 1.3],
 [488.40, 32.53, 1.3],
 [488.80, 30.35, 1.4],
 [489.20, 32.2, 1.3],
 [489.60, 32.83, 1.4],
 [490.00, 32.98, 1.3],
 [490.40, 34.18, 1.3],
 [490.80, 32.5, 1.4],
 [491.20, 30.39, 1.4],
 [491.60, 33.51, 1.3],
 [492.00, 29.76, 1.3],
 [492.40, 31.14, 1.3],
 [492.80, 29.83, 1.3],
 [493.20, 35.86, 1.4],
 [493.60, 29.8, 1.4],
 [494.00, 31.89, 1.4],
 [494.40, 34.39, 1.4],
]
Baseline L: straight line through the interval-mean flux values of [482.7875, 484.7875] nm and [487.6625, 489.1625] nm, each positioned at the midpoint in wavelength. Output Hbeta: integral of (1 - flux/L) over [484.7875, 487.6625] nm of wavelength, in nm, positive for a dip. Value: -0.23 nm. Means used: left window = 33.4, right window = 30.9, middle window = 34.6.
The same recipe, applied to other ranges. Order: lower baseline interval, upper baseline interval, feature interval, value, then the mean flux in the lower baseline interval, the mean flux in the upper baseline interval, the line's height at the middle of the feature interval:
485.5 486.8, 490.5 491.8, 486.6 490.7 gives 0.61 nm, 41.4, 32.3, 36.8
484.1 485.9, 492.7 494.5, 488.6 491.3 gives 0.00 nm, 32.2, 32.4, 32.3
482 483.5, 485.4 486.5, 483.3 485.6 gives 0.45 nm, 35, 43.2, 39.3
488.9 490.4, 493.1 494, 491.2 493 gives 0.08 nm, 32.7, 32.3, 32.4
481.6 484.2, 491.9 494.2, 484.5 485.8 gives 0.17 nm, 34.2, 31.5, 33.6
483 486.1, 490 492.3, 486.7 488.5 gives 0.21 nm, 34.9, 32.1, 33.6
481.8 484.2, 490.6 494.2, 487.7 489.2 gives 0.08 nm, 34.2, 31.6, 32.7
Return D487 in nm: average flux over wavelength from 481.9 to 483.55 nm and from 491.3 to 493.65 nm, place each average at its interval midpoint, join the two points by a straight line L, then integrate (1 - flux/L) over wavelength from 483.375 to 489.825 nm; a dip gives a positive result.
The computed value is 0.11 nm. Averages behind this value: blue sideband 35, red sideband 31.7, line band 33.1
